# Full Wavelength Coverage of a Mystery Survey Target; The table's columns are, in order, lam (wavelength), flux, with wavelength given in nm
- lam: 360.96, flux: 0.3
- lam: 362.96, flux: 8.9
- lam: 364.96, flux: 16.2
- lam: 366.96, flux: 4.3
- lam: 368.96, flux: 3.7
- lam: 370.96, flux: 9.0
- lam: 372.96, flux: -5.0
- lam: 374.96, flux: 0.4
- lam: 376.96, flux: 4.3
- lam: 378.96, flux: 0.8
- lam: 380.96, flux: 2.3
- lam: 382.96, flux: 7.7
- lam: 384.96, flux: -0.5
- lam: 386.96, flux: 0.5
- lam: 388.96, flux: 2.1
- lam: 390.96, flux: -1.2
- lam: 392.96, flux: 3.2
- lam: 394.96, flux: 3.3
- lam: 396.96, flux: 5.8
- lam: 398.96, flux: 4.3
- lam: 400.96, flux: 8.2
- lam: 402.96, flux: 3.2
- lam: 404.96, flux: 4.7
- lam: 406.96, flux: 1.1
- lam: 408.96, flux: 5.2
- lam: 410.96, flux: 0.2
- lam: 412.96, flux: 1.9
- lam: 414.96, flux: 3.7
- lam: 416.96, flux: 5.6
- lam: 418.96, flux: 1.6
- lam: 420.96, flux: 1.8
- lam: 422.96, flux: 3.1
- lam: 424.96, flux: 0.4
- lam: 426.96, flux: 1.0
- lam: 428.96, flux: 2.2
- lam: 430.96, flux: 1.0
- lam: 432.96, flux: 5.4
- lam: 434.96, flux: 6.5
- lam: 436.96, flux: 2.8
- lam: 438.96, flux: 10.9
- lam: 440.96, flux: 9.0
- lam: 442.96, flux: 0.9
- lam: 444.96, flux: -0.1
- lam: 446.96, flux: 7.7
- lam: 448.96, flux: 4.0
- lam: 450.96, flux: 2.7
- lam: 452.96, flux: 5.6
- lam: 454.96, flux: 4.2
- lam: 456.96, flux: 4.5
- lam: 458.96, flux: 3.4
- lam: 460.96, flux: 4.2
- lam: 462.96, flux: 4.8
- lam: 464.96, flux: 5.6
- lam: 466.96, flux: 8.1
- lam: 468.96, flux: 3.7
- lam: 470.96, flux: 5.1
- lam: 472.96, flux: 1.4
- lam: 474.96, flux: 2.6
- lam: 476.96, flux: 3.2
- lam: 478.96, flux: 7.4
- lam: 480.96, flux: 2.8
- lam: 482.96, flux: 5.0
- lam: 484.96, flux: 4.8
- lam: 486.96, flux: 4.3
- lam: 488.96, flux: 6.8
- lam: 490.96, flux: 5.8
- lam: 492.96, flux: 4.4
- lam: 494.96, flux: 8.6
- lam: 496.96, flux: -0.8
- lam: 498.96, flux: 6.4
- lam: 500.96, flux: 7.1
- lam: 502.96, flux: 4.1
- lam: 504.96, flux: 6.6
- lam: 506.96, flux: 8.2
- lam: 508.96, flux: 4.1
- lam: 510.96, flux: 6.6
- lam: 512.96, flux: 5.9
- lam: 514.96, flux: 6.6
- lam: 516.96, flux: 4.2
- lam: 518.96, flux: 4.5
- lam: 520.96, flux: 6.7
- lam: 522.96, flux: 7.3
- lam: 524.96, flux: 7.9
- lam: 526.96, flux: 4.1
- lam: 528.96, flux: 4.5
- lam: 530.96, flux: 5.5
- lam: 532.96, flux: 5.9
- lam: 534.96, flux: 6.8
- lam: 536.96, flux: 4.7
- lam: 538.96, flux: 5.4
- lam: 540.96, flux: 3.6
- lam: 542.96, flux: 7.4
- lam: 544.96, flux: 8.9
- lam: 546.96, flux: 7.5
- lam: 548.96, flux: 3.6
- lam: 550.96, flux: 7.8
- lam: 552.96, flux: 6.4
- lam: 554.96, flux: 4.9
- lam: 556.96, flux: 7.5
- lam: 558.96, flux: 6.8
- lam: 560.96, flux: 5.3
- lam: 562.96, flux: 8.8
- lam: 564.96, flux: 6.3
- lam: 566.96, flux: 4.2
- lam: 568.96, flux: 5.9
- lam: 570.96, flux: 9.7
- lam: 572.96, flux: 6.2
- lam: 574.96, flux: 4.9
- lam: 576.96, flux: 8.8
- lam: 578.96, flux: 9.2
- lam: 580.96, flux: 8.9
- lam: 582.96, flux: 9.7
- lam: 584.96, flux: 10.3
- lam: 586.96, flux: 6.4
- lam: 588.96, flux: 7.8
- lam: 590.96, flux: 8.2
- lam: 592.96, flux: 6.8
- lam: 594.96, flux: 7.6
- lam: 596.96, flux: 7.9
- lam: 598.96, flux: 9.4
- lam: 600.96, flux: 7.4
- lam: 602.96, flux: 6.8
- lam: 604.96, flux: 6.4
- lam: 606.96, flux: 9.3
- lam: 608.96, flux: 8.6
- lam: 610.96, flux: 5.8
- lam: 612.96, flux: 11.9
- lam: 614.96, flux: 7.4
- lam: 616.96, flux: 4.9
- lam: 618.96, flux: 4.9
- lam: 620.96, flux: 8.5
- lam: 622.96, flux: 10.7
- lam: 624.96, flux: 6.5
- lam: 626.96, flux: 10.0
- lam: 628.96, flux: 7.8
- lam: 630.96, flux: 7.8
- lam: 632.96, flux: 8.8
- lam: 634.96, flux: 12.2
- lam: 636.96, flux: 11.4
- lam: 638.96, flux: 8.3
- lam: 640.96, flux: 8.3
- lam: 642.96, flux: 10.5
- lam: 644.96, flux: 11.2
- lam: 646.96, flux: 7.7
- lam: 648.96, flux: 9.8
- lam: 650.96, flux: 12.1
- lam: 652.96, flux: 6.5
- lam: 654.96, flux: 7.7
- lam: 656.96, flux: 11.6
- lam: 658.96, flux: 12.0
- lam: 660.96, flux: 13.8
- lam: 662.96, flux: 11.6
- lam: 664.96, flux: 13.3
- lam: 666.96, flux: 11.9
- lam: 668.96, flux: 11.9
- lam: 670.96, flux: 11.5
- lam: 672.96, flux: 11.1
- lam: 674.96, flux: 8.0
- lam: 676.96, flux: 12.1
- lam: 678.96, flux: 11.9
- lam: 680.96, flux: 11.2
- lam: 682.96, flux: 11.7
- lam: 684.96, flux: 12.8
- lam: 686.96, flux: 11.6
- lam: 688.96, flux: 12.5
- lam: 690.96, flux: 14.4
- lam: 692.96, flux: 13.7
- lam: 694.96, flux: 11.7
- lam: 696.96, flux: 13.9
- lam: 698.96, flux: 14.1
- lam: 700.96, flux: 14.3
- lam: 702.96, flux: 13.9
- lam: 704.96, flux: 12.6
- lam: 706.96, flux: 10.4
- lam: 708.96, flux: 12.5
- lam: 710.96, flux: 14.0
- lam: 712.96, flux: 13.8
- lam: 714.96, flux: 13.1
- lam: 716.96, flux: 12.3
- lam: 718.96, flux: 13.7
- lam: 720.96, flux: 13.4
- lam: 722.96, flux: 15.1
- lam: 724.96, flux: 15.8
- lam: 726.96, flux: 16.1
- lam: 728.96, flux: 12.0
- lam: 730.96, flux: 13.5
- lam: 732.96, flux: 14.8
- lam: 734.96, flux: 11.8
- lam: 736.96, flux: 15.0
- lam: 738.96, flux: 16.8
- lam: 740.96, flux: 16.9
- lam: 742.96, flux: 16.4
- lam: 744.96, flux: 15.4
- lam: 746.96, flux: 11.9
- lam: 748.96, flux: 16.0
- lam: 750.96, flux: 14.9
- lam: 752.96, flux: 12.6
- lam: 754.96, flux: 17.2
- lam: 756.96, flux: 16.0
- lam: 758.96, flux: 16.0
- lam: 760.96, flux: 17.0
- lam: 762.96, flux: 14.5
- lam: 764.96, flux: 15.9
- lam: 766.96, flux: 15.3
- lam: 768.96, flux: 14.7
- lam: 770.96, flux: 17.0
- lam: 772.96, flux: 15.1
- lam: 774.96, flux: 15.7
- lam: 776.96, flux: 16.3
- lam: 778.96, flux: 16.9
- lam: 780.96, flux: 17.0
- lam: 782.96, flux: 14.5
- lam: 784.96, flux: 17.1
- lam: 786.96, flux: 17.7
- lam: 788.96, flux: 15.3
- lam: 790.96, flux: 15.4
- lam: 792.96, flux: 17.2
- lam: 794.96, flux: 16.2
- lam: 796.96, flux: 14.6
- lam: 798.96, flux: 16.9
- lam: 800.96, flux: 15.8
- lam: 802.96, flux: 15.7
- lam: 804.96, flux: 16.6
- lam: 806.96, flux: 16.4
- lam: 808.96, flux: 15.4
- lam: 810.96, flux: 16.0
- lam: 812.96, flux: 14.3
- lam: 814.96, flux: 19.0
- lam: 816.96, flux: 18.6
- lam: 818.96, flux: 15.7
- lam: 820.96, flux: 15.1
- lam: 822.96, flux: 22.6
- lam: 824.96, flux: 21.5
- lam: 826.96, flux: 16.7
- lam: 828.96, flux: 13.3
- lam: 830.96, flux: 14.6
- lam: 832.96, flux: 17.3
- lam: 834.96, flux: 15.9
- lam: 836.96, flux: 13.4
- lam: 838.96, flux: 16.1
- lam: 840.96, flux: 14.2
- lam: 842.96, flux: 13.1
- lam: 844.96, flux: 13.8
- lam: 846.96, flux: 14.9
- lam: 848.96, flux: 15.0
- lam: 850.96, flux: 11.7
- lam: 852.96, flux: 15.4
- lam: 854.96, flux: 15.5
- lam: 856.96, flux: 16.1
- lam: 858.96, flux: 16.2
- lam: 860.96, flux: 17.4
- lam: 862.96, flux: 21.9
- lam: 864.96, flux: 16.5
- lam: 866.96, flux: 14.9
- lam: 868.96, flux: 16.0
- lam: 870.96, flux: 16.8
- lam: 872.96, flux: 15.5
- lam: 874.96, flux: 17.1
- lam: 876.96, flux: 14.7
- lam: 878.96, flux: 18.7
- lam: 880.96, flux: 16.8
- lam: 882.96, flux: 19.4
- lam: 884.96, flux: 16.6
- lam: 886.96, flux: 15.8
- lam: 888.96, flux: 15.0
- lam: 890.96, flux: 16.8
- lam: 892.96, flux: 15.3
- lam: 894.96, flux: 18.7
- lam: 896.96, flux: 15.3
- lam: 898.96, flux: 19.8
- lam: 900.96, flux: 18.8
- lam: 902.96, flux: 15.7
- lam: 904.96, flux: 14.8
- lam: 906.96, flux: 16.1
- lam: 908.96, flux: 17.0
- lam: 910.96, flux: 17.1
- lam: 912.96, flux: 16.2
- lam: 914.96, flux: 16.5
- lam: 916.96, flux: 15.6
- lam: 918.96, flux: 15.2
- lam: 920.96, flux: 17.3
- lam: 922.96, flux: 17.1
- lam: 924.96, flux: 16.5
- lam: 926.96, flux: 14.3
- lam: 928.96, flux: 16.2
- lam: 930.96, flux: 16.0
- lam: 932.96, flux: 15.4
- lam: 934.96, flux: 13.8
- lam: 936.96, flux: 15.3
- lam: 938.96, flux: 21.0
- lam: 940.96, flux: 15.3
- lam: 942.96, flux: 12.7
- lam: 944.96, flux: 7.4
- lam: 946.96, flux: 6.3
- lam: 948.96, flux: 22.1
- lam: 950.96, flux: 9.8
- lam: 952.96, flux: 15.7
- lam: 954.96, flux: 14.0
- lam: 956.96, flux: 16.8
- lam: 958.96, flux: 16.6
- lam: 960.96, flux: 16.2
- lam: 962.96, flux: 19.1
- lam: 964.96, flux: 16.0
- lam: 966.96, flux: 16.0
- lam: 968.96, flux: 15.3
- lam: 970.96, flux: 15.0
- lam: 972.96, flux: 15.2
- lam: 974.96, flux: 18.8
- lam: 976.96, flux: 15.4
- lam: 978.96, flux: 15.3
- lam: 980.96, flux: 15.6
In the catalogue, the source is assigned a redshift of 0.645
